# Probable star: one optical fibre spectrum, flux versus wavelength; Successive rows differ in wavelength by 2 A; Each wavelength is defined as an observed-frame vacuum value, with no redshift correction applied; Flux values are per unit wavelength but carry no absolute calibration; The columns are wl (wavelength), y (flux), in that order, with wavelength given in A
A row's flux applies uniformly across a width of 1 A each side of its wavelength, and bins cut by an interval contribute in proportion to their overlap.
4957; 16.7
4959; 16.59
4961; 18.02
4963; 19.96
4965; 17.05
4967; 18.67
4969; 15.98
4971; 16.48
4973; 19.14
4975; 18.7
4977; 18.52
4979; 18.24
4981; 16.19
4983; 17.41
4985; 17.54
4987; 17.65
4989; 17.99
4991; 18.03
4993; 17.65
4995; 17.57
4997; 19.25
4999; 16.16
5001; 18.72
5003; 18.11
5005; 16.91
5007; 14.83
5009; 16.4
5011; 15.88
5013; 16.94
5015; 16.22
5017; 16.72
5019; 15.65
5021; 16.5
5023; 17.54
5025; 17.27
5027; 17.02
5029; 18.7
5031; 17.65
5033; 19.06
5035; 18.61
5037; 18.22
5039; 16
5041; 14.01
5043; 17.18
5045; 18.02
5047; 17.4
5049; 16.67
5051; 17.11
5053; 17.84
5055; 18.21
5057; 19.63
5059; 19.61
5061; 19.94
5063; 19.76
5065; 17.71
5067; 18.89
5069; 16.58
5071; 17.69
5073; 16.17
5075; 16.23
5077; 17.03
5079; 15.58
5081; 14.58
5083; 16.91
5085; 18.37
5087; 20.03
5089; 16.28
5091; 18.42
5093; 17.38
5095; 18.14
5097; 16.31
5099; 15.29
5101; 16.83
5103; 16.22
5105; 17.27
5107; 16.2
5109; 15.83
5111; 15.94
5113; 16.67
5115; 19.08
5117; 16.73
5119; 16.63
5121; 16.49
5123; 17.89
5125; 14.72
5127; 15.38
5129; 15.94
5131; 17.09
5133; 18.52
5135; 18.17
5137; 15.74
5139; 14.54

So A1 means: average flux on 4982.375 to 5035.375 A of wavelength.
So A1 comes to 17.3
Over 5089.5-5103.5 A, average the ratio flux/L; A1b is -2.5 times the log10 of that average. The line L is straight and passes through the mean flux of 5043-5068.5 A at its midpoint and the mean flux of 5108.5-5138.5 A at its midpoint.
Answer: 0.03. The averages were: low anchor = 18.3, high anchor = 16.7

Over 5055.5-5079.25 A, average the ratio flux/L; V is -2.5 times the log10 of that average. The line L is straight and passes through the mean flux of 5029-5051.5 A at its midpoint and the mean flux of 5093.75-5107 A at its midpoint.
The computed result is -0.06 mag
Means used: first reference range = 17.3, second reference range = 16.7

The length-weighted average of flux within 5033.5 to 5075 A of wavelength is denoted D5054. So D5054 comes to 17.7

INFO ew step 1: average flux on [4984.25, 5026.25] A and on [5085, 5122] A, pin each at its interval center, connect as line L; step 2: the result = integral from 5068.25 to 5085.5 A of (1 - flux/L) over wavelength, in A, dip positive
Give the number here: 0.54 A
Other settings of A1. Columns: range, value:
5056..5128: 17.2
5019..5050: 17.3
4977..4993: 17.6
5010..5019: 16.4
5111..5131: 16.6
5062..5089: 17.3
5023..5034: 17.9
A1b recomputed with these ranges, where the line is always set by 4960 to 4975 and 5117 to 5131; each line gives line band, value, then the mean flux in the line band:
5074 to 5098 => -0.03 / 17.1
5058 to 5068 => -0.14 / 19.2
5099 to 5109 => 0.01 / 16.4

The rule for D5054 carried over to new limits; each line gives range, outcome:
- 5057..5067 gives 19.3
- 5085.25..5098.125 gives 17.8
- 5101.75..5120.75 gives 16.7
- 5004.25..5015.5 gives 16.2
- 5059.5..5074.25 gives 18.1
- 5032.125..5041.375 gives 17.4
